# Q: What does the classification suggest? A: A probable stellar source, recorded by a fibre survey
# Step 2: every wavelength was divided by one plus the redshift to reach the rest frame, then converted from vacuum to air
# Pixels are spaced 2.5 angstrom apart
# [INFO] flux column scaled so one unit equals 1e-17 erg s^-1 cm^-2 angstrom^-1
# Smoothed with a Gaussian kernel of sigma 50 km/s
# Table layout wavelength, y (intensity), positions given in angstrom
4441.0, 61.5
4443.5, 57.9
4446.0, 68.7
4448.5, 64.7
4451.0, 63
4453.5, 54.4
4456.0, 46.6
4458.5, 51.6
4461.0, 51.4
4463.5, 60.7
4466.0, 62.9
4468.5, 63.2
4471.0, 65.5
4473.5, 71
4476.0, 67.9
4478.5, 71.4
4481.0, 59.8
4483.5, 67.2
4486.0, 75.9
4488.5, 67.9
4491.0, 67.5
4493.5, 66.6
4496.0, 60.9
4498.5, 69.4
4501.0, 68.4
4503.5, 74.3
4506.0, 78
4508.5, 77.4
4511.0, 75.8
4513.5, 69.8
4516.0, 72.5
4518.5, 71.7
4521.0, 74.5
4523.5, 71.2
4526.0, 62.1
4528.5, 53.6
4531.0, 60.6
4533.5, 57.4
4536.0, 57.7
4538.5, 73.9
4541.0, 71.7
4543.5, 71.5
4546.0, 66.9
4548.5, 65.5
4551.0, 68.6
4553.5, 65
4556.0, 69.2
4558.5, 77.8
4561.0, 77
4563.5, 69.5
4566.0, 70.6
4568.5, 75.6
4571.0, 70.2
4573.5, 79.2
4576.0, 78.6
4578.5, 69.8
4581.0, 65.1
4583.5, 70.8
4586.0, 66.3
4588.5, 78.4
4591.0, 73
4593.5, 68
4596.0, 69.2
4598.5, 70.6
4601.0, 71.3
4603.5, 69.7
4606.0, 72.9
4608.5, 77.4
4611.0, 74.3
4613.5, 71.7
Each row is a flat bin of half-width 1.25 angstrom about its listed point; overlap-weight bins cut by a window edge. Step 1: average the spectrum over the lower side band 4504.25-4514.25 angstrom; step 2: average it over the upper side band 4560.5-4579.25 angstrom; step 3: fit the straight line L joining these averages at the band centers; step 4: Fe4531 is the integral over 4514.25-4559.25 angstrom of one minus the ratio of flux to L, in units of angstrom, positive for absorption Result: 4.52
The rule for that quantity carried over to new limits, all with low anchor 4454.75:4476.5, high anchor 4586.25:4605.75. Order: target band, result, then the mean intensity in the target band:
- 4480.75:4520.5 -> -4.8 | 70.5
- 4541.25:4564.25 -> -0.9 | 70.2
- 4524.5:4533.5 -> 0.9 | 58.9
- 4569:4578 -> -0.8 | 75.5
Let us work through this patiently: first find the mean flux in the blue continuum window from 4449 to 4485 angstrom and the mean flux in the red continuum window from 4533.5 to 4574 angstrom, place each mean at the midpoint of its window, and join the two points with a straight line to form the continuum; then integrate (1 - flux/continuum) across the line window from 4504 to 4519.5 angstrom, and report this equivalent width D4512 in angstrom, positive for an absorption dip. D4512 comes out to -1.98 angstrom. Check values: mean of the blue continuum 61.4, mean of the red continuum 70.1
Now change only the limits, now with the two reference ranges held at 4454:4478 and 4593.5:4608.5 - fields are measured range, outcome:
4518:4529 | -0.4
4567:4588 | -0.9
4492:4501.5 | -0.5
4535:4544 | -0.4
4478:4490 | -1.3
